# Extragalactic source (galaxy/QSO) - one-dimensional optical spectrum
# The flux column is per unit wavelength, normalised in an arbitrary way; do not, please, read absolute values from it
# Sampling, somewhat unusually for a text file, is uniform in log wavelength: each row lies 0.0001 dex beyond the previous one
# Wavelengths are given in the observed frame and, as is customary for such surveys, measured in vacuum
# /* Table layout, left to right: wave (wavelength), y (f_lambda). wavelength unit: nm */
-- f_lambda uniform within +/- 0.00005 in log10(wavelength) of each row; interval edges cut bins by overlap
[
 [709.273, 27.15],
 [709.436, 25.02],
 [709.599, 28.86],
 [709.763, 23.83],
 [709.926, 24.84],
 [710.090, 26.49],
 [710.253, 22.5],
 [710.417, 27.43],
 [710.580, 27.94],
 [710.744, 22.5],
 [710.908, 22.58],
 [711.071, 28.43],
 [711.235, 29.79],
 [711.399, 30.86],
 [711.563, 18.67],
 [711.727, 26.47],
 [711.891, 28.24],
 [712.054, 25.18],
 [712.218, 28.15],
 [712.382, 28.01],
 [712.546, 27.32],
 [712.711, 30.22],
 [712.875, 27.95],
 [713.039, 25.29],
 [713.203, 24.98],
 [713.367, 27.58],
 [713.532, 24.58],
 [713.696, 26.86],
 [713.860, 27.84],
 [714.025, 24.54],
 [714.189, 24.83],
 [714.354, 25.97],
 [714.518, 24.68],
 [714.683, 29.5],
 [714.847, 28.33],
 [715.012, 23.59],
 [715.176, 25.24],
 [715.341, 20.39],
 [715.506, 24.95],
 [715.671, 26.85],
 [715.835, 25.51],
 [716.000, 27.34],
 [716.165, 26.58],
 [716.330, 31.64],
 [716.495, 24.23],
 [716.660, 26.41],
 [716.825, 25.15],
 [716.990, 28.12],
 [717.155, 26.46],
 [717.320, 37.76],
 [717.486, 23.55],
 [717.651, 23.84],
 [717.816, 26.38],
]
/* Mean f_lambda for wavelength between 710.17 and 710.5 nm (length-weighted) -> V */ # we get 25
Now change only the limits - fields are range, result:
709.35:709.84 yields 25.9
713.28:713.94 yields 26.7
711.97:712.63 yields 27.2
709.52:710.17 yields 26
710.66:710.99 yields 22.6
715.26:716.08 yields 25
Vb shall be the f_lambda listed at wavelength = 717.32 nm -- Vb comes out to 37.76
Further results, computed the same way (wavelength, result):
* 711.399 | 30.86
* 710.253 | 22.5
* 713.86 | 27.84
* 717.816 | 26.38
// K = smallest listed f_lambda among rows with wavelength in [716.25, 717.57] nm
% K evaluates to 23.55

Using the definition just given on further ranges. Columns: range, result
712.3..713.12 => 25.29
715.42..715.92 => 24.95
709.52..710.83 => 22.5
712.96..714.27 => 24.54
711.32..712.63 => 18.67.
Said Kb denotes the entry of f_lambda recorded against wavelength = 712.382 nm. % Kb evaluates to 28.01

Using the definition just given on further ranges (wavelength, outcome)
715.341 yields 20.39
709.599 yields 28.86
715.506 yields 24.95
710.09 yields 26.49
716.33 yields 31.64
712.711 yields 30.22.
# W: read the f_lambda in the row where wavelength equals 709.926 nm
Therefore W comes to 24.84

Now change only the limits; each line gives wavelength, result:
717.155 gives 26.46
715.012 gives 23.59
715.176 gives 25.24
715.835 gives 25.51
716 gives 27.34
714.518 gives 24.68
